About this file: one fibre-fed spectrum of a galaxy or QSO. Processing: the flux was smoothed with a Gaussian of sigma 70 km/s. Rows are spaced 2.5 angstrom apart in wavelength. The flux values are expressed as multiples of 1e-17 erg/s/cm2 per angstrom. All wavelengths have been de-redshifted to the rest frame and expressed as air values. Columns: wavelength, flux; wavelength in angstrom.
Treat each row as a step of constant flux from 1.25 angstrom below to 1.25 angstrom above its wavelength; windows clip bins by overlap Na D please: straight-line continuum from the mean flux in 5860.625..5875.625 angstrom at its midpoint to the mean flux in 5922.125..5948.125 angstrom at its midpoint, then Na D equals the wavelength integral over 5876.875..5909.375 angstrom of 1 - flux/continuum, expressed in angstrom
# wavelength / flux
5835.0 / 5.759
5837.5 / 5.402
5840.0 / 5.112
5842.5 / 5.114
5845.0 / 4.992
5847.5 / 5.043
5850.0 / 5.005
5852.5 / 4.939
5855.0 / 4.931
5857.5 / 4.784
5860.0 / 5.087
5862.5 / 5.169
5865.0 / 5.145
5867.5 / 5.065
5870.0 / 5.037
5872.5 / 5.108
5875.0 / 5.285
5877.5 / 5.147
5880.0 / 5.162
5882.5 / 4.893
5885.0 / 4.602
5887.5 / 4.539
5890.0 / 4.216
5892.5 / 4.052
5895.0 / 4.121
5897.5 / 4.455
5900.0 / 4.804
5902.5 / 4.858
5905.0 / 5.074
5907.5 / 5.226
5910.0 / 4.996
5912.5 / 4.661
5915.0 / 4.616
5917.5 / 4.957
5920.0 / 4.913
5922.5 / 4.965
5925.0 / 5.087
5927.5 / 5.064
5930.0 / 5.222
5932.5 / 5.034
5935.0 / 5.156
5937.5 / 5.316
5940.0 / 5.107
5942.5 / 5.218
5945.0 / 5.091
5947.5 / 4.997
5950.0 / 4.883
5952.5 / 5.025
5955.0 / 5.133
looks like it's 2.7 angstrom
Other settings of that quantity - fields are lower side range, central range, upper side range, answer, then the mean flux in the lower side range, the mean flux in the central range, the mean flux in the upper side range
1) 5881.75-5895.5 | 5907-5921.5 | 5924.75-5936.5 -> -0.13 angstrom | 4.4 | 4.88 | 5.12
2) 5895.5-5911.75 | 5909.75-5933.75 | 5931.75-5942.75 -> 0.36 angstrom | 4.86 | 4.95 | 5.17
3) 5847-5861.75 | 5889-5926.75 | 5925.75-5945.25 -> 2.59 angstrom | 4.97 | 4.74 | 5.15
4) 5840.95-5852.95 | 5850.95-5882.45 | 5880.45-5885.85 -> -0.97 angstrom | 5.03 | 5.06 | 4.82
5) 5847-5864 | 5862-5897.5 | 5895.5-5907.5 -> 0.66 angstrom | 4.99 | 4.8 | 4.8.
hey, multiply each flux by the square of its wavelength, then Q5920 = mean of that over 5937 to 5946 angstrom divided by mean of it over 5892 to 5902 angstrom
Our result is 1.19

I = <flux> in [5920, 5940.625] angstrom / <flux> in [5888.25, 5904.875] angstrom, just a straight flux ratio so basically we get 1.1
